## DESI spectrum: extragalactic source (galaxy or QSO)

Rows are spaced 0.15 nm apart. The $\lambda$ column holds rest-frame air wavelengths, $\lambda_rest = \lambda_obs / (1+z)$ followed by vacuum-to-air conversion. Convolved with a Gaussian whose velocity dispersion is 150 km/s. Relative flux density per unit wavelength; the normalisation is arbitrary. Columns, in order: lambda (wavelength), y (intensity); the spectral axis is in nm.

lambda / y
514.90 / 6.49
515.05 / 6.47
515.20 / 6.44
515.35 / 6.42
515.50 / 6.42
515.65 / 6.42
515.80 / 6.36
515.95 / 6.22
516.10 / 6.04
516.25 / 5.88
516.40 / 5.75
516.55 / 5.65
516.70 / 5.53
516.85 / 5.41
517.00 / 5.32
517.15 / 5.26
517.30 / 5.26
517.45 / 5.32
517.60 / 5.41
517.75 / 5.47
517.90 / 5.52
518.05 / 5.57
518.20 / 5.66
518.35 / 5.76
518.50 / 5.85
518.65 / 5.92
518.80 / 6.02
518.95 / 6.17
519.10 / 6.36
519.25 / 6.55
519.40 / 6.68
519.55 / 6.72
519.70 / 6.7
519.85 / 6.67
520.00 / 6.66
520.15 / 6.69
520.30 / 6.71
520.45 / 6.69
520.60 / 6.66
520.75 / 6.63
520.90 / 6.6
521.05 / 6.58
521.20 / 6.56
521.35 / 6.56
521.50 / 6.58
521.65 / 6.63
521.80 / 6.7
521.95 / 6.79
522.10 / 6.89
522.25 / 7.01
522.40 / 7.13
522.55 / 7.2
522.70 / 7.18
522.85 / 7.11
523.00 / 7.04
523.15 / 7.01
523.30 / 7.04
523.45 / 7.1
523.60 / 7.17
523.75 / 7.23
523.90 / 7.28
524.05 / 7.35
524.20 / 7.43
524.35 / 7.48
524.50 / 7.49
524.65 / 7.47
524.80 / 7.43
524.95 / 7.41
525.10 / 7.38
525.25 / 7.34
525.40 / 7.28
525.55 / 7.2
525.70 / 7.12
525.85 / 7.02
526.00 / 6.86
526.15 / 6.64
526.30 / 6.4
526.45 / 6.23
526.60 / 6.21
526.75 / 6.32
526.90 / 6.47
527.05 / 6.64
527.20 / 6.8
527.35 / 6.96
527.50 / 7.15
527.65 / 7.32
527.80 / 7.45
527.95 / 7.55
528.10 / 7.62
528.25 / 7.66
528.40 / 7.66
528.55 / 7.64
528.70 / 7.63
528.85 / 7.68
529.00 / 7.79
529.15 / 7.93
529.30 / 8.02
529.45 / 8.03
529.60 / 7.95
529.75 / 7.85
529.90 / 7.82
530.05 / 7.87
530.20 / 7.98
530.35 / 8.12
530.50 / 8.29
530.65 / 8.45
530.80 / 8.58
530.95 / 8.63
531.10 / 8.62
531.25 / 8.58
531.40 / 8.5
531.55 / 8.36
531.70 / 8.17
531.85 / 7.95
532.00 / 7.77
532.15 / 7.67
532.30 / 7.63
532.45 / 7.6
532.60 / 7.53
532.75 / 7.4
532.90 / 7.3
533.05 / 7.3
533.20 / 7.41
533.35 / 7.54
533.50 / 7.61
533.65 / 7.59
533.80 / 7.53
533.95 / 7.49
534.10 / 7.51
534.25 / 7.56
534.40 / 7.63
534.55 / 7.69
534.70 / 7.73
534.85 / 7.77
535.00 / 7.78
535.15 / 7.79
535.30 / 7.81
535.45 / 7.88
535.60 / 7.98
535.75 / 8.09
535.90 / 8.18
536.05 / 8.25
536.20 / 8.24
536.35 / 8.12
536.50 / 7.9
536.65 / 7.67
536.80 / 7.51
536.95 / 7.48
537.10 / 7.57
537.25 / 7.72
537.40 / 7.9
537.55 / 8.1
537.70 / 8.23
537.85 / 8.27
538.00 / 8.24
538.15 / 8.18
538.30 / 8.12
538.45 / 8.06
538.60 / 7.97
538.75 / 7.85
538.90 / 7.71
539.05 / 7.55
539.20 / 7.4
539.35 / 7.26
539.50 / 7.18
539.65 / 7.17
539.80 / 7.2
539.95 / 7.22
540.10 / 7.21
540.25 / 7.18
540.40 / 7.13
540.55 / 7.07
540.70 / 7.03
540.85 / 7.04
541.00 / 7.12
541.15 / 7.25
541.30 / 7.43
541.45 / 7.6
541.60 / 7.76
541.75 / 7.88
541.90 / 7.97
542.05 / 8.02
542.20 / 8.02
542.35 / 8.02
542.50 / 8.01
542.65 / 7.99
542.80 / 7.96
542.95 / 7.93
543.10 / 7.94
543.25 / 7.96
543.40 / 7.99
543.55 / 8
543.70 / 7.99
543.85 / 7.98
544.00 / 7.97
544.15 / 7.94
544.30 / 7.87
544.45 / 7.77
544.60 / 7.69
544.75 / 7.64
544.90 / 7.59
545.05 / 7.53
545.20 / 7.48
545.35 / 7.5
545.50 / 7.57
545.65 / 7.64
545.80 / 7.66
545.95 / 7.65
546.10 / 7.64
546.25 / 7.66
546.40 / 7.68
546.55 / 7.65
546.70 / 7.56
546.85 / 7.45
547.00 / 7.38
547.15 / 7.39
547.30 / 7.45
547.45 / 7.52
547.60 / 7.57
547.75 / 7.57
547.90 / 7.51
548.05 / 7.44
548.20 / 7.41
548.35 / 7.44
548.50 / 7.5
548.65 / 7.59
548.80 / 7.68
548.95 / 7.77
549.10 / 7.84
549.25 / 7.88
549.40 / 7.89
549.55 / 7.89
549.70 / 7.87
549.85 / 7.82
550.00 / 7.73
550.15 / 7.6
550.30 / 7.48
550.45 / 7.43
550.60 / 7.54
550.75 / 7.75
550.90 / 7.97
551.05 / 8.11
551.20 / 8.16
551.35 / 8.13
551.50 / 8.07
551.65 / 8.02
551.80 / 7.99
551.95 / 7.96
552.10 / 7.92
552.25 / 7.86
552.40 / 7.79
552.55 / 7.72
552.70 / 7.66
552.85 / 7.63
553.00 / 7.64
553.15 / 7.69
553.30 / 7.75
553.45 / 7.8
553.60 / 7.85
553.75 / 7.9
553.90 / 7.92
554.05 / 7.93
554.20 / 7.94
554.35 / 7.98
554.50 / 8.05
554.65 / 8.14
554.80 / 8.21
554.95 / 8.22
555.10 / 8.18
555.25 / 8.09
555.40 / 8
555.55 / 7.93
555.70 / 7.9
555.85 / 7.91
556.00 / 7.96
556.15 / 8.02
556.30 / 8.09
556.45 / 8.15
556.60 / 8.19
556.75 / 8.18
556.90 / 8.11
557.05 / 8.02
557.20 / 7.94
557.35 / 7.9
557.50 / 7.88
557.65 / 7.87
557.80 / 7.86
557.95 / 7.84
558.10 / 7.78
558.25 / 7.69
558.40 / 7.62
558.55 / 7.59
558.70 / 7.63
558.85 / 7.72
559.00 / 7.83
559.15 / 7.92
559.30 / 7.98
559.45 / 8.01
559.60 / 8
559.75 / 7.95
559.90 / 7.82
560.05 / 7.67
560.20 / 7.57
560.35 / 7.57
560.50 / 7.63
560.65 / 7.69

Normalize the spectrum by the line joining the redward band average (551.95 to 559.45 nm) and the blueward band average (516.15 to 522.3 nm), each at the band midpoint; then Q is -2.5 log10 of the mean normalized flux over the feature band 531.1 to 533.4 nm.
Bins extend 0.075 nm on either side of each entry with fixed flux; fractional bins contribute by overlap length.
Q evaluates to -0.15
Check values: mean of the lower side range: 6.18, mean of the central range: 7.81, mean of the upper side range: 7.91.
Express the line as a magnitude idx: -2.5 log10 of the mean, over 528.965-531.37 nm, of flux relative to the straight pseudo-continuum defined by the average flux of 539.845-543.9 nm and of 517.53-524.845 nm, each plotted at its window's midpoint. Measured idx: -0.15 mag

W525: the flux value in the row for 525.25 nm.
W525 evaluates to 7.34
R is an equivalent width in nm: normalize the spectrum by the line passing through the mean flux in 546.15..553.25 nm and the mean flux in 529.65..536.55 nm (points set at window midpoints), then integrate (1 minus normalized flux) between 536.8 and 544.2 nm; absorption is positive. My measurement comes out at 0.10 nm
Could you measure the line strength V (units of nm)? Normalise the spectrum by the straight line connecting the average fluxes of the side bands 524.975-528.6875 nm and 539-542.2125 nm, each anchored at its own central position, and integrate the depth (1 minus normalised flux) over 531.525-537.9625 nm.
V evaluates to -0.470 nm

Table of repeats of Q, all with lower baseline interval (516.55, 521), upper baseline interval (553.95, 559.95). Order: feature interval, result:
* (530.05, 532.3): -0.23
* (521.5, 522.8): -0.12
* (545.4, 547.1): -0.02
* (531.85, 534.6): -0.12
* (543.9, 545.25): -0.06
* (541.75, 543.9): -0.10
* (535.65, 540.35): -0.11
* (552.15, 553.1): 0.00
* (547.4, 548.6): 0.00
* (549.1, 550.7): -0.02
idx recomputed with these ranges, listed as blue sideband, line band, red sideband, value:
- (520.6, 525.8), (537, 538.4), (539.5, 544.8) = -0.07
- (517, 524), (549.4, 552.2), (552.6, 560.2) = -0.02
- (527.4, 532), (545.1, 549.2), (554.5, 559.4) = 0.05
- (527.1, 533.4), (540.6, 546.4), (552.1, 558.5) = 0.02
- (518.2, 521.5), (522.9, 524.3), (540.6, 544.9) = -0.08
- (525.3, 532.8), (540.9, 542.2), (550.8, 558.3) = 0.02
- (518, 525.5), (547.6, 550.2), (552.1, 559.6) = 0.00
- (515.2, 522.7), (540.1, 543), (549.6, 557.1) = -0.03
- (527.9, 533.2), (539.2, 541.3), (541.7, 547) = 0.09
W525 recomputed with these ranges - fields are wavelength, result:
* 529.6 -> 7.95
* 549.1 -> 7.84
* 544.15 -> 7.94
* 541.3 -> 7.43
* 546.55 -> 7.65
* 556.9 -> 8.11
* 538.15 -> 8.18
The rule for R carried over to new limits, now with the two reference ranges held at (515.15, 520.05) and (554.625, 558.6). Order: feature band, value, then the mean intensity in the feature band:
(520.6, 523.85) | -0.354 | 6.89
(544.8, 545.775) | -0.022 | 7.56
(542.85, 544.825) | -0.156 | 7.9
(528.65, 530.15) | -0.292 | 7.86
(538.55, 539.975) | -0.074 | 7.45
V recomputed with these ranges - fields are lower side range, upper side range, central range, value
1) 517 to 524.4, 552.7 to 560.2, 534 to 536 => -0.20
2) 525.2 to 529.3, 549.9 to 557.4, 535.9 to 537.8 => -0.12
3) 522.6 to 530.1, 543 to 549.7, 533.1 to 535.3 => -0.06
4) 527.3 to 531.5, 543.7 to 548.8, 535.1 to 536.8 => -0.04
